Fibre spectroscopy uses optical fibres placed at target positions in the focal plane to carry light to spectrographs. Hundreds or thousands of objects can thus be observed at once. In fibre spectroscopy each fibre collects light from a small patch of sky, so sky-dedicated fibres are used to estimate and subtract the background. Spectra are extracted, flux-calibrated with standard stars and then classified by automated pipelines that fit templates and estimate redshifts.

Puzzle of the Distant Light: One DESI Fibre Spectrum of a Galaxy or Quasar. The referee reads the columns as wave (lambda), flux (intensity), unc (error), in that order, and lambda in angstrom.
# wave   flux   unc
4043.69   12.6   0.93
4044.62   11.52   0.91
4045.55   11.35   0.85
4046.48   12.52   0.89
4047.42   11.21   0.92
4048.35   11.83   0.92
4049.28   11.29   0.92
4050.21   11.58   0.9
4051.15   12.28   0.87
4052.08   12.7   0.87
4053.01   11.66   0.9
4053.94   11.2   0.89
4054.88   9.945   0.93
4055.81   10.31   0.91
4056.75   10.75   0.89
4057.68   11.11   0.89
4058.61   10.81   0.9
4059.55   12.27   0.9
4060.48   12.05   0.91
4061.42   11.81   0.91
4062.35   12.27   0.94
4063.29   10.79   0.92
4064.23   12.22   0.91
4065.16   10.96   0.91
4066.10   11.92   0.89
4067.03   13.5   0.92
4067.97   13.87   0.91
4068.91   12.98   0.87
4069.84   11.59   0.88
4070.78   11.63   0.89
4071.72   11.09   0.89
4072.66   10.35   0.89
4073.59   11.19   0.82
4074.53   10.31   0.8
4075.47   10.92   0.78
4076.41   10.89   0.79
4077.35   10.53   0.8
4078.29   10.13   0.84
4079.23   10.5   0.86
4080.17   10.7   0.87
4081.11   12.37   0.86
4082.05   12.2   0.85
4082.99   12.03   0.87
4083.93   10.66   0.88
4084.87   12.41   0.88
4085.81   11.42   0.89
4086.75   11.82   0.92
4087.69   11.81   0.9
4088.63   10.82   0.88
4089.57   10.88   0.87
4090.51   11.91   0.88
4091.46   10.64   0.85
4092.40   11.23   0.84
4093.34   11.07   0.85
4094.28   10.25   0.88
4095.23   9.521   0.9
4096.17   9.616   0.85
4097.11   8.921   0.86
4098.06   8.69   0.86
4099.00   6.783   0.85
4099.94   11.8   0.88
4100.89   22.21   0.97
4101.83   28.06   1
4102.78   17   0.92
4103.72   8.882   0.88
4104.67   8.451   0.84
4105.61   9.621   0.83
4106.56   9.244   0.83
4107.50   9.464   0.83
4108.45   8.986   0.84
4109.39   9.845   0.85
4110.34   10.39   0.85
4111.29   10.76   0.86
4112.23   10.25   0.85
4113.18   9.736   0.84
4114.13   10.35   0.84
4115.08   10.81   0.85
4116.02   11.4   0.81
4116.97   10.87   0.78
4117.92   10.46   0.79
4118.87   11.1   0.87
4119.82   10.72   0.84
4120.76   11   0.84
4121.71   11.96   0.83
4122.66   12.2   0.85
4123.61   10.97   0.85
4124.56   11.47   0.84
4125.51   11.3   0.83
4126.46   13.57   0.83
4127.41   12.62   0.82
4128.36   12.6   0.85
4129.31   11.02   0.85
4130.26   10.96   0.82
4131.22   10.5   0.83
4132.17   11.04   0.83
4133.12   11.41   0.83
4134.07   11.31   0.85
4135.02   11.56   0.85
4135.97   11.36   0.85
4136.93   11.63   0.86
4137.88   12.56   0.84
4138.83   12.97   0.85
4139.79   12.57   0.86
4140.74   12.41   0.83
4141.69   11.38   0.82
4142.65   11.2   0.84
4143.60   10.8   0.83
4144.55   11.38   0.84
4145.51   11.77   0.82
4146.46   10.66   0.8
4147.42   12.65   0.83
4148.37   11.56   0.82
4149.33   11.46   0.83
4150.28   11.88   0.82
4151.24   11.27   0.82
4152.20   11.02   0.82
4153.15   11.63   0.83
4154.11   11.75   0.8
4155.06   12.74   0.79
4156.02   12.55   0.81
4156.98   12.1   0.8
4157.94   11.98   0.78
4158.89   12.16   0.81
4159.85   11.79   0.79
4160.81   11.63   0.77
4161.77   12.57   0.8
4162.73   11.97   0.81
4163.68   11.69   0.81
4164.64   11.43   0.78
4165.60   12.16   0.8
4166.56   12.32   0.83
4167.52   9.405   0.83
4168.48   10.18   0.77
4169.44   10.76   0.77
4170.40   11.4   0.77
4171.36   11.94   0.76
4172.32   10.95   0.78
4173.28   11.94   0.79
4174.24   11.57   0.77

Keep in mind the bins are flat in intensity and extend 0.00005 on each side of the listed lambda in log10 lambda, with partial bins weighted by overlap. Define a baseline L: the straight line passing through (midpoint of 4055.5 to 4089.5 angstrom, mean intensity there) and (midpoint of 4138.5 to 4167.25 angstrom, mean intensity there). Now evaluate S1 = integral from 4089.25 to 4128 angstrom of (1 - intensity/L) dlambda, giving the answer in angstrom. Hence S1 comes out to 0.94 angstrom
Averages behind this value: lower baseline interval 11.5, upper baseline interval 11.8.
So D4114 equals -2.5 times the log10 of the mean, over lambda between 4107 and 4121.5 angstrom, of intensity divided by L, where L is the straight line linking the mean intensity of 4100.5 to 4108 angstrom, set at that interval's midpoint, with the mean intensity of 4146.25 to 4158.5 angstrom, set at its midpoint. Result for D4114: 0.282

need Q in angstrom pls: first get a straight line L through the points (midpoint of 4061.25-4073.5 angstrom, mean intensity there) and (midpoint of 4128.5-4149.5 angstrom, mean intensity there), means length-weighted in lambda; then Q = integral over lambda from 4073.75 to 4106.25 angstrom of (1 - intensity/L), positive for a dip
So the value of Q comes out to 0.5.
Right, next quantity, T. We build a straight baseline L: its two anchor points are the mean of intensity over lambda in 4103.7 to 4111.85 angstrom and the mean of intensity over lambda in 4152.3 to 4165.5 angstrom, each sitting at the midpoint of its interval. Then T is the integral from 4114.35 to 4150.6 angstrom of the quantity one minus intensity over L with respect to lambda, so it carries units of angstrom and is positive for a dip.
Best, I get -2.8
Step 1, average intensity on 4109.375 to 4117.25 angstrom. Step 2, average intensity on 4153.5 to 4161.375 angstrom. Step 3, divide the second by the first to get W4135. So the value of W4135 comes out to 1.1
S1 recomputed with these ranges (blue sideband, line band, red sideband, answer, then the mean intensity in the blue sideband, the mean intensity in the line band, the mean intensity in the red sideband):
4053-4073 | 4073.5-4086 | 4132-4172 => 0.49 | 11.6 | 11.1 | 11.7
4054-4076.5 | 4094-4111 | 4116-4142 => 0.01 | 11.5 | 11.5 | 11.6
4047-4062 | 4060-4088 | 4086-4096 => -0.94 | 11.4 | 11.6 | 11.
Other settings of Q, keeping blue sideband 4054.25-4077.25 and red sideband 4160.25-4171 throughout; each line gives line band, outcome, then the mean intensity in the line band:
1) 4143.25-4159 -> -0.41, 11.7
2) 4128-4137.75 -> 0.06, 11.4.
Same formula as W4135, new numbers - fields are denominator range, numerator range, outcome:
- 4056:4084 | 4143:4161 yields 1.02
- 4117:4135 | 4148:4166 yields 1.04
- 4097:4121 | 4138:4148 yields 1.03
